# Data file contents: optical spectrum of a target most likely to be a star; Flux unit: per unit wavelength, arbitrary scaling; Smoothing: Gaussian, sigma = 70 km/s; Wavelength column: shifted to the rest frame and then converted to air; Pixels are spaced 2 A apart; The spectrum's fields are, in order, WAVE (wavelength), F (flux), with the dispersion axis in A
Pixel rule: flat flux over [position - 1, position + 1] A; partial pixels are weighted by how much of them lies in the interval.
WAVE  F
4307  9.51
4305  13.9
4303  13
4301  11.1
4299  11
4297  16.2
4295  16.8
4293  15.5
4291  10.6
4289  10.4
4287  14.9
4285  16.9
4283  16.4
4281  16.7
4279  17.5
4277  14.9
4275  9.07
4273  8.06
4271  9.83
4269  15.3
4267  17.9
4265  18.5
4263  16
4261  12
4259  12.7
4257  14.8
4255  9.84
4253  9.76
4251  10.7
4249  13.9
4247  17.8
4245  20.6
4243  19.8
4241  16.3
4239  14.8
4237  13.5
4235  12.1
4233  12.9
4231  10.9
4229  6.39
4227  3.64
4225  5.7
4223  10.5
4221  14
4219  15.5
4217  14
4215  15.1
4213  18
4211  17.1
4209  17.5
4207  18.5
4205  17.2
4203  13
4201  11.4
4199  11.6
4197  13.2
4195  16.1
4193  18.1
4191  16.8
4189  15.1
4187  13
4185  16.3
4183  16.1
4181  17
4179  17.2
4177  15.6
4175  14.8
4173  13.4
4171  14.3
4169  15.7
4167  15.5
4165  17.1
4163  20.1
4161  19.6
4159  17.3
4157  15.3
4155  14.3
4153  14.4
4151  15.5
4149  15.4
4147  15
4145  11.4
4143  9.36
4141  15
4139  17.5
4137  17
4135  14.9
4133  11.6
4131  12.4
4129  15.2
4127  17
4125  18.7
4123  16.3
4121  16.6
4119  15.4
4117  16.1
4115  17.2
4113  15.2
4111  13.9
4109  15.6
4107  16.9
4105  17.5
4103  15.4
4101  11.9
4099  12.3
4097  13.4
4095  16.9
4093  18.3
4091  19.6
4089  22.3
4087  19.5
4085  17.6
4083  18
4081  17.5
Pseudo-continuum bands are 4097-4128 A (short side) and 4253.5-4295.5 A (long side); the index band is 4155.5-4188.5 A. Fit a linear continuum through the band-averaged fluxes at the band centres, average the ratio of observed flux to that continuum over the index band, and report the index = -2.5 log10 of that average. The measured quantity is -0.07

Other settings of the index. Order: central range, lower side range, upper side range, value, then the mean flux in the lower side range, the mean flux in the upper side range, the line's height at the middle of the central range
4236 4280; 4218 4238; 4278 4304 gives -0.164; 10.5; 14.4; 12.4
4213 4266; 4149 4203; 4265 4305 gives 0.104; 15.5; 13.9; 14.6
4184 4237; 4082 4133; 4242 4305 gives 0.105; 16.3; 14.1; 15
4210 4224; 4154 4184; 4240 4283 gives 0.030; 16.2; 14.4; 15.3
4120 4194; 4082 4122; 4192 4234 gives -0.048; 16.5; 13.3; 14.9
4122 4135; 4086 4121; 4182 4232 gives 0.038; 16.3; 13.8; 15.7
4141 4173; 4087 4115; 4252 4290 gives 0.010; 16.3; 13.8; 15.4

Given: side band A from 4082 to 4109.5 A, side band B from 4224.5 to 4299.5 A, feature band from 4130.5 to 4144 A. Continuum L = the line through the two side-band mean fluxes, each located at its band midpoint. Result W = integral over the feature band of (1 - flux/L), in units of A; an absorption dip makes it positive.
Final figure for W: 1.7 A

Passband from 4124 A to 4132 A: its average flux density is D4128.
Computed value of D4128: 15.8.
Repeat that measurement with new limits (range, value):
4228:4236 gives 10.6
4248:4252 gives 12.3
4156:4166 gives 17.9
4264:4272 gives 15.4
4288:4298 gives 13.9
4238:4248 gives 17.9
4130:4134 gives 12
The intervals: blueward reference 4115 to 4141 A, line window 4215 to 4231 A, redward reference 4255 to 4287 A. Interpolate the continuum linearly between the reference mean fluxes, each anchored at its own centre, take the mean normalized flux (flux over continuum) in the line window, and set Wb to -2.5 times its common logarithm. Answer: 0.39 mag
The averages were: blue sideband 15.8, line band 10.3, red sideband 14.3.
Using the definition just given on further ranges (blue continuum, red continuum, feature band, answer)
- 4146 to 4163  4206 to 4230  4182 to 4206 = -0.05 mag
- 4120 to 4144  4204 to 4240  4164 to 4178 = -0.07 mag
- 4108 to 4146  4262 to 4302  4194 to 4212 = -0.03 mag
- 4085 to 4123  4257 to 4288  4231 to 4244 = 0.02 mag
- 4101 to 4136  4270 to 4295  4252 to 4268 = -0.01 mag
